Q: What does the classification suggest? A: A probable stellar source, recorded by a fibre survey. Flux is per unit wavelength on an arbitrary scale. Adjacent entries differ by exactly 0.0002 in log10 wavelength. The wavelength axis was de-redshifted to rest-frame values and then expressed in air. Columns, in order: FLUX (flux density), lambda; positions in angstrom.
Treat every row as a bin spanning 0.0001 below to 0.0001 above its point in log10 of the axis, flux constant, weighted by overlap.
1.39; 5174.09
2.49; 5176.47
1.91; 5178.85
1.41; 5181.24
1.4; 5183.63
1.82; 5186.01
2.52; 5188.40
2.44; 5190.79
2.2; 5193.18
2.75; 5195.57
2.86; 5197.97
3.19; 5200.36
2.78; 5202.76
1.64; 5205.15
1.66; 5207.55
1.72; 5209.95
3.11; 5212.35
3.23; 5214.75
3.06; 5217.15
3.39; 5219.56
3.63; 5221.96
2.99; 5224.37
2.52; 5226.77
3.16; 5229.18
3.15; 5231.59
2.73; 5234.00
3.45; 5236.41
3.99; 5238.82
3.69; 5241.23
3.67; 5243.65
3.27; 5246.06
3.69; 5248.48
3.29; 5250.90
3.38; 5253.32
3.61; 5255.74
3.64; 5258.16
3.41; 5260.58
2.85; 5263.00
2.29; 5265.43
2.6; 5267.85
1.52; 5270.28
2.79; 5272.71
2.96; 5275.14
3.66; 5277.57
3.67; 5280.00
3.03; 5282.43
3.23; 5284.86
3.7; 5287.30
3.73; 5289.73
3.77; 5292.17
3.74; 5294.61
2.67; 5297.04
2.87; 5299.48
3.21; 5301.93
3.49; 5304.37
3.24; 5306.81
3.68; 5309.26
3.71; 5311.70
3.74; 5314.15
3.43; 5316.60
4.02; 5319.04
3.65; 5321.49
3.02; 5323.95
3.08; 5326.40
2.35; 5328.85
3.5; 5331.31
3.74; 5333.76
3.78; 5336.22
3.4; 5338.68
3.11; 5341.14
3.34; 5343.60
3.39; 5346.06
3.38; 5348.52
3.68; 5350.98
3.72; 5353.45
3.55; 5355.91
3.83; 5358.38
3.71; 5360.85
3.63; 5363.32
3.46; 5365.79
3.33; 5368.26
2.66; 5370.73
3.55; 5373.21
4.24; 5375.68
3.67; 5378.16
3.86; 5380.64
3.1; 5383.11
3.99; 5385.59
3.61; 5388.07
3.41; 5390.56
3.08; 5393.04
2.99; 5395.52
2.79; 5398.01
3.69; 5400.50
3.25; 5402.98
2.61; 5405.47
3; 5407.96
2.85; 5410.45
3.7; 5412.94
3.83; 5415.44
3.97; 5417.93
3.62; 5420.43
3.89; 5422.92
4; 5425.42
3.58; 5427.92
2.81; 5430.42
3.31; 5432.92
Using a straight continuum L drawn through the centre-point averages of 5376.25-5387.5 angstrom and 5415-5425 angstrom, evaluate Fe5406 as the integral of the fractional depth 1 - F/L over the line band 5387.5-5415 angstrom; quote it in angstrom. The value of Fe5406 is 4.22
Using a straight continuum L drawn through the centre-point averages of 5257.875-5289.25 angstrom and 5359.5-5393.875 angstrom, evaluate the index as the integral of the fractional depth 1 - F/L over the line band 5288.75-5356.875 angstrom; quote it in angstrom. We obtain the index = -3.4 angstrom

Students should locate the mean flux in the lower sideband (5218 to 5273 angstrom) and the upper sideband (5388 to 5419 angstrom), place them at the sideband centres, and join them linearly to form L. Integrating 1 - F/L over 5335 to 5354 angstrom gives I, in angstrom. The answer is -1.36 angstrom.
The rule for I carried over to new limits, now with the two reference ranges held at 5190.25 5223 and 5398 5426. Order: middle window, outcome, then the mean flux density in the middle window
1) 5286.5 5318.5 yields -4.5 angstrom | 3.47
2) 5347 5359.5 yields -1.5 angstrom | 3.63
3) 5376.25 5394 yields -1.1 angstrom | 3.56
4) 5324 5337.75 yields -0.5 angstrom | 3.27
